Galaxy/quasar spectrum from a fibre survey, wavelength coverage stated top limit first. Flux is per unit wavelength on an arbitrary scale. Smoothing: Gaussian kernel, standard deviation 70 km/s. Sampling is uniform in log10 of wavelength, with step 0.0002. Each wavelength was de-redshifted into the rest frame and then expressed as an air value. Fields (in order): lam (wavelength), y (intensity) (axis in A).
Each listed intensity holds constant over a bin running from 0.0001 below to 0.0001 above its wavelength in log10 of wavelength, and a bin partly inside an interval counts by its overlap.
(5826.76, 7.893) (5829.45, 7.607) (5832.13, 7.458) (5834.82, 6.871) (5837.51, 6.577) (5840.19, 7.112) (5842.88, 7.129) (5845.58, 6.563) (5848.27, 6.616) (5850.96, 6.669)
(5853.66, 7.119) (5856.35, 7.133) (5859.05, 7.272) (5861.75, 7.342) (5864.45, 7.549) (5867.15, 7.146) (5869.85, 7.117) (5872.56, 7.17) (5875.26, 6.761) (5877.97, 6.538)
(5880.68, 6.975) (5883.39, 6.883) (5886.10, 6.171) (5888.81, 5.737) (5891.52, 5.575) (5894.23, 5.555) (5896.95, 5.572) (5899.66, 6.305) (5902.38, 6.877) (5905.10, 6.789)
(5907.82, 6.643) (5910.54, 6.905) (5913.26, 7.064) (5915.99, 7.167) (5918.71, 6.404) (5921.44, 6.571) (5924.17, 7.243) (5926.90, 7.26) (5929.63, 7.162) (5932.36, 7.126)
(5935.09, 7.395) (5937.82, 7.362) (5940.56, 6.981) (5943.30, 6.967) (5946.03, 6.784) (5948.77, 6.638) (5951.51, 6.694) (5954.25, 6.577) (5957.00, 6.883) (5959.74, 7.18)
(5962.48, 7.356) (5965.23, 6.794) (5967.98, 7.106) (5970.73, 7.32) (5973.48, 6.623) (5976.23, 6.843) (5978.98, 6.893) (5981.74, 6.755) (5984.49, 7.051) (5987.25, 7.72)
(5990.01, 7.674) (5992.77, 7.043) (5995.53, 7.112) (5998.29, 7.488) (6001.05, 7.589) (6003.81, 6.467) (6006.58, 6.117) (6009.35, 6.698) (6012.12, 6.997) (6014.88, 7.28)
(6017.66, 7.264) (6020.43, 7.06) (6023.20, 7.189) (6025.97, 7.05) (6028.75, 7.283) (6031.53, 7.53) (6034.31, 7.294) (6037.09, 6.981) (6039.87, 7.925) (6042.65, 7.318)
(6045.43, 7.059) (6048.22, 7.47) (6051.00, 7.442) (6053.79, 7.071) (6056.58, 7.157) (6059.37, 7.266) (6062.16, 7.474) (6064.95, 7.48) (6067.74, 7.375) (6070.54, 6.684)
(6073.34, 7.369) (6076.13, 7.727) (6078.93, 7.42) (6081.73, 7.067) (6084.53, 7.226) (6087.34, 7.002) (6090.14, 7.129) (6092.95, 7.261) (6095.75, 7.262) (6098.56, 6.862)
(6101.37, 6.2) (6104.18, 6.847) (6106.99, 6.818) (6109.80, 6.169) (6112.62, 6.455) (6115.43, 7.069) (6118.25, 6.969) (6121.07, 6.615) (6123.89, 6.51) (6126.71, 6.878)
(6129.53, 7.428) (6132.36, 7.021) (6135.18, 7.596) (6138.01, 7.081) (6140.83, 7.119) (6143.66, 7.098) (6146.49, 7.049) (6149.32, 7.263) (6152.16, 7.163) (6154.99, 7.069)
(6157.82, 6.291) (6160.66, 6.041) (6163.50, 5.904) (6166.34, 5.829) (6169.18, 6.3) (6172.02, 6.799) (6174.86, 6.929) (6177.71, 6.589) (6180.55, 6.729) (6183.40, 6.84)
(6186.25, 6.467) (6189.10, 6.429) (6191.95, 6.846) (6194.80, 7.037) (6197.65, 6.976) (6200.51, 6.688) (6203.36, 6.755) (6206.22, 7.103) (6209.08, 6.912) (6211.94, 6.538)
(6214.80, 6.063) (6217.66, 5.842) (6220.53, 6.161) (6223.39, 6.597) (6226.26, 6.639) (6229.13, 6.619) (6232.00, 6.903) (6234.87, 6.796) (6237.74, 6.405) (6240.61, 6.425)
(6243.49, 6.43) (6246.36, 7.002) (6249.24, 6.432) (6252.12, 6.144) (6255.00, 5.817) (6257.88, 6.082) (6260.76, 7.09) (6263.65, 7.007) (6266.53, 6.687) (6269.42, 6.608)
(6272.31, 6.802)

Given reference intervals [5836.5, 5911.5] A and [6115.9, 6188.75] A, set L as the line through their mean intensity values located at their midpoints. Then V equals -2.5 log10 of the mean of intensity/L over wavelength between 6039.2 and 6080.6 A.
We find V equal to -0.09 mag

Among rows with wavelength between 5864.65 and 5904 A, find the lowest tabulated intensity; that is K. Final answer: 5.555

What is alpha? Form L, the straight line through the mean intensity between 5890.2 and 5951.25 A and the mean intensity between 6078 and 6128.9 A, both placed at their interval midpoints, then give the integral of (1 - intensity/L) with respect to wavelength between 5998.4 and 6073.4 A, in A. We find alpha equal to -3.9 A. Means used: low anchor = 6.74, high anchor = 6.88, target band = 7.18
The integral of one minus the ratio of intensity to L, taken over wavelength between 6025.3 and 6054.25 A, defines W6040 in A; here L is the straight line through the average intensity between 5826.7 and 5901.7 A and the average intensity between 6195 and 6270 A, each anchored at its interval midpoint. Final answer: -2.8 A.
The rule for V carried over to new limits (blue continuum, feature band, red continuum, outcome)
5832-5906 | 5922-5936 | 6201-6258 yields -0.08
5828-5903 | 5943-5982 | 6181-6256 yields -0.03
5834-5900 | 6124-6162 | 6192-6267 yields -0.06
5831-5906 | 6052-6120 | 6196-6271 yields -0.07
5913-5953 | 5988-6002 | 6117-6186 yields -0.07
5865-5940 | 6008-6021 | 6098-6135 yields -0.05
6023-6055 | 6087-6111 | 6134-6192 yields 0.03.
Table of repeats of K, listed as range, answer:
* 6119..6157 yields 6.51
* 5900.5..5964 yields 6.404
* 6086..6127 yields 6.169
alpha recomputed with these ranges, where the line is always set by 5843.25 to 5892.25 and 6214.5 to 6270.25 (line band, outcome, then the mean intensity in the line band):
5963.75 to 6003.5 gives -2.4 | 7.13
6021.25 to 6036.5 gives -1.3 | 7.25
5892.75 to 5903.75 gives 1.2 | 6.07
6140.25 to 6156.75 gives -1.3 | 7.11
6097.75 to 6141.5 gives -1.6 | 6.85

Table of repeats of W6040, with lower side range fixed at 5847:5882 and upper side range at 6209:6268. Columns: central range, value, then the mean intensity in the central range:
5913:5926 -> 0.1 A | 6.88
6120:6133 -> -0.5 A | 6.89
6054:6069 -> -1.3 A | 7.33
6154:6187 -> 0.6 A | 6.47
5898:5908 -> 0.5 A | 6.62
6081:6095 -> -0.9 A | 7.15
